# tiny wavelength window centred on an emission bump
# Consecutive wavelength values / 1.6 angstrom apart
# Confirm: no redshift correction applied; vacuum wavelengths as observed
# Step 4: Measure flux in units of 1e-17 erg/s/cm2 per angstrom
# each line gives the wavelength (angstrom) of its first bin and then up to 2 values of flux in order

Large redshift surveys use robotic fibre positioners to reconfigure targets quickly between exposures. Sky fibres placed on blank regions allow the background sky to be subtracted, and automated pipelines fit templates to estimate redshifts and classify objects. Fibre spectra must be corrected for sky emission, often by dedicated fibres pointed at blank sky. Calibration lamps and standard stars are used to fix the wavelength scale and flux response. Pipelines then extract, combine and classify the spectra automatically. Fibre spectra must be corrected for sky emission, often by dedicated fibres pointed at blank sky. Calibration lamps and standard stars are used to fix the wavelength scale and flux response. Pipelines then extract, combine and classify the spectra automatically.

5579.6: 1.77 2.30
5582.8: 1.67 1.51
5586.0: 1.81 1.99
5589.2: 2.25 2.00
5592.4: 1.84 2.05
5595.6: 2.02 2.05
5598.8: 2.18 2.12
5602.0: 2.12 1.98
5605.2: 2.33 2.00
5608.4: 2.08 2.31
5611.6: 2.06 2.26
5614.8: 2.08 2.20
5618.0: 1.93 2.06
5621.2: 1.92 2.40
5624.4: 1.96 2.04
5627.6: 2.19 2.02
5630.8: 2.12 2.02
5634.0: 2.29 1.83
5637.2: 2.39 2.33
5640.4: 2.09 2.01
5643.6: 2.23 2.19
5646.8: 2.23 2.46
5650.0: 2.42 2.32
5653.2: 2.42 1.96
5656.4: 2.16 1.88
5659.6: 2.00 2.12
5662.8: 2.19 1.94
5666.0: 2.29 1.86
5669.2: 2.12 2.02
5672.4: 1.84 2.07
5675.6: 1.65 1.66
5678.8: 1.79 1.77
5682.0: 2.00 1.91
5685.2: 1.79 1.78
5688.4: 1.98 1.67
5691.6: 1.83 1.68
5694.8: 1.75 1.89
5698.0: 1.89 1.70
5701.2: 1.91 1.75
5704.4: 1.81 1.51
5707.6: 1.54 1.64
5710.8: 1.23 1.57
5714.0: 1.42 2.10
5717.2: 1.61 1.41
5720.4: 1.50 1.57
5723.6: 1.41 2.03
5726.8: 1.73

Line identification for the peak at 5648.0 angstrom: C III]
